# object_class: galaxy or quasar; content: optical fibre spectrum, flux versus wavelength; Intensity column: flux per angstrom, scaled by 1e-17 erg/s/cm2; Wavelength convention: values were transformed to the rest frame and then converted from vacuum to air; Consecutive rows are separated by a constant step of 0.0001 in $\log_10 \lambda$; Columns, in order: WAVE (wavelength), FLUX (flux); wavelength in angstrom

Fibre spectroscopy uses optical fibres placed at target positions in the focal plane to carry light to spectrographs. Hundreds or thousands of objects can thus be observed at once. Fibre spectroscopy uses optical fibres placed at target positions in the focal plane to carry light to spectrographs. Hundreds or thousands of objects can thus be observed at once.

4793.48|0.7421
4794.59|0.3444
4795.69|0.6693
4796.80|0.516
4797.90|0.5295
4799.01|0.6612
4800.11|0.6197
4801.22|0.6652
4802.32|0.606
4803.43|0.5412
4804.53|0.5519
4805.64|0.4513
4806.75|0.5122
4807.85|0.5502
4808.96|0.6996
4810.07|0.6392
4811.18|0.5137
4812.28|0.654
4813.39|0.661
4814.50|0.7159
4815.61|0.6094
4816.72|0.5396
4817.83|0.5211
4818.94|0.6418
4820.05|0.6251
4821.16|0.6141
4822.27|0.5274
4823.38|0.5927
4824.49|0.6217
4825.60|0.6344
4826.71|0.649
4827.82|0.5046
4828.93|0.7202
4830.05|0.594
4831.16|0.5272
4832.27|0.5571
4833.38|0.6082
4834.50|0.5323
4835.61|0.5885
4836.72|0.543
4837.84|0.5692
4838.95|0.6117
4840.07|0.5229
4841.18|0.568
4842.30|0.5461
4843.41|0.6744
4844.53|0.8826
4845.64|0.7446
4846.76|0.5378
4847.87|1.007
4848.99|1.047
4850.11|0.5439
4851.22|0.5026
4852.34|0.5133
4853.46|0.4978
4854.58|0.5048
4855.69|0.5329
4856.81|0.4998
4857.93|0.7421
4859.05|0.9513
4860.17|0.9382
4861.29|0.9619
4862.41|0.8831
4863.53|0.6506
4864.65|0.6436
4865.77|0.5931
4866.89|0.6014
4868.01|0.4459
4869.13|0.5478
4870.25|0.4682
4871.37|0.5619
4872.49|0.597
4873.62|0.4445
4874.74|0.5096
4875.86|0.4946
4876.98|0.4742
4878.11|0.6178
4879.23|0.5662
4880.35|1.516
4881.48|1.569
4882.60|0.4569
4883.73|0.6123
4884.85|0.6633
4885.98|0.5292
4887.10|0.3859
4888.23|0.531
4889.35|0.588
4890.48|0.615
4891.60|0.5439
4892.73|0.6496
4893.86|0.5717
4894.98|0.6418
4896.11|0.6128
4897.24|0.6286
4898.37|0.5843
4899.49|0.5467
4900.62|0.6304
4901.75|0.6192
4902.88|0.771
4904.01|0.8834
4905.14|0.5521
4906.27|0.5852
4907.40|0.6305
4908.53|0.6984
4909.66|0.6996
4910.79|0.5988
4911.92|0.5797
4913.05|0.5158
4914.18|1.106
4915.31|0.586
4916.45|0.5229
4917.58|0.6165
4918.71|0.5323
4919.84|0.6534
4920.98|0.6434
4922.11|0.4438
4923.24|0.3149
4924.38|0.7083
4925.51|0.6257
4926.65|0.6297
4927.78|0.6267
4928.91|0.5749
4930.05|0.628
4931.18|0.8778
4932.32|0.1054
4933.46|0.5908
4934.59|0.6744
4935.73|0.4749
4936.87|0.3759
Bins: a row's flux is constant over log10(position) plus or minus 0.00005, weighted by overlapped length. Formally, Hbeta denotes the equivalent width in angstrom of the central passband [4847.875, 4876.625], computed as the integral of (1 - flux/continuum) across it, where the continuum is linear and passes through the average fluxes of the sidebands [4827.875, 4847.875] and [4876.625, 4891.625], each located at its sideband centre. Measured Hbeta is 1.1 angstrom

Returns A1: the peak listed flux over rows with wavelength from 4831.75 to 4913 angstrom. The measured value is 1.569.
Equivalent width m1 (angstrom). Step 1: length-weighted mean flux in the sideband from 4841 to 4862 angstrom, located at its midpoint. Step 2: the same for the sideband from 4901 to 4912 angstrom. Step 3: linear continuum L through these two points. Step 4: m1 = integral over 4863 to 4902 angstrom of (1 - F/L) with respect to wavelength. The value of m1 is 3.4 angstrom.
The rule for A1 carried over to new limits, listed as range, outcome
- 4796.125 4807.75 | 0.6652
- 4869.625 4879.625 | 0.6178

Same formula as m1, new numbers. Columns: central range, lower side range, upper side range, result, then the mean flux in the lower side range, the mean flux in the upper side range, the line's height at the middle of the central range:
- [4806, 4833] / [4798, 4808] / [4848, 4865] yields 0.5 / 0.572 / 0.702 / 0.612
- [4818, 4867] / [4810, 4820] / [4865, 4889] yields -2.0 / 0.61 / 0.628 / 0.618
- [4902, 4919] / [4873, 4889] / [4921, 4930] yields -1.6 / 0.668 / 0.57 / 0.603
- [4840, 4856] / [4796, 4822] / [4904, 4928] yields -1.2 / 0.593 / 0.619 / 0.602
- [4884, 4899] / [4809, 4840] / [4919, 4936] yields 0.0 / 0.597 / 0.572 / 0.581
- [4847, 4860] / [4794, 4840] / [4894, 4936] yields -1.7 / 0.586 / 0.614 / 0.596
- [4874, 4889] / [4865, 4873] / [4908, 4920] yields -2.8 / 0.548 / 0.646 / 0.575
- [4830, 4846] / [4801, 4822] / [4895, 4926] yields 0.0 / 0.593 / 0.626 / 0.602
